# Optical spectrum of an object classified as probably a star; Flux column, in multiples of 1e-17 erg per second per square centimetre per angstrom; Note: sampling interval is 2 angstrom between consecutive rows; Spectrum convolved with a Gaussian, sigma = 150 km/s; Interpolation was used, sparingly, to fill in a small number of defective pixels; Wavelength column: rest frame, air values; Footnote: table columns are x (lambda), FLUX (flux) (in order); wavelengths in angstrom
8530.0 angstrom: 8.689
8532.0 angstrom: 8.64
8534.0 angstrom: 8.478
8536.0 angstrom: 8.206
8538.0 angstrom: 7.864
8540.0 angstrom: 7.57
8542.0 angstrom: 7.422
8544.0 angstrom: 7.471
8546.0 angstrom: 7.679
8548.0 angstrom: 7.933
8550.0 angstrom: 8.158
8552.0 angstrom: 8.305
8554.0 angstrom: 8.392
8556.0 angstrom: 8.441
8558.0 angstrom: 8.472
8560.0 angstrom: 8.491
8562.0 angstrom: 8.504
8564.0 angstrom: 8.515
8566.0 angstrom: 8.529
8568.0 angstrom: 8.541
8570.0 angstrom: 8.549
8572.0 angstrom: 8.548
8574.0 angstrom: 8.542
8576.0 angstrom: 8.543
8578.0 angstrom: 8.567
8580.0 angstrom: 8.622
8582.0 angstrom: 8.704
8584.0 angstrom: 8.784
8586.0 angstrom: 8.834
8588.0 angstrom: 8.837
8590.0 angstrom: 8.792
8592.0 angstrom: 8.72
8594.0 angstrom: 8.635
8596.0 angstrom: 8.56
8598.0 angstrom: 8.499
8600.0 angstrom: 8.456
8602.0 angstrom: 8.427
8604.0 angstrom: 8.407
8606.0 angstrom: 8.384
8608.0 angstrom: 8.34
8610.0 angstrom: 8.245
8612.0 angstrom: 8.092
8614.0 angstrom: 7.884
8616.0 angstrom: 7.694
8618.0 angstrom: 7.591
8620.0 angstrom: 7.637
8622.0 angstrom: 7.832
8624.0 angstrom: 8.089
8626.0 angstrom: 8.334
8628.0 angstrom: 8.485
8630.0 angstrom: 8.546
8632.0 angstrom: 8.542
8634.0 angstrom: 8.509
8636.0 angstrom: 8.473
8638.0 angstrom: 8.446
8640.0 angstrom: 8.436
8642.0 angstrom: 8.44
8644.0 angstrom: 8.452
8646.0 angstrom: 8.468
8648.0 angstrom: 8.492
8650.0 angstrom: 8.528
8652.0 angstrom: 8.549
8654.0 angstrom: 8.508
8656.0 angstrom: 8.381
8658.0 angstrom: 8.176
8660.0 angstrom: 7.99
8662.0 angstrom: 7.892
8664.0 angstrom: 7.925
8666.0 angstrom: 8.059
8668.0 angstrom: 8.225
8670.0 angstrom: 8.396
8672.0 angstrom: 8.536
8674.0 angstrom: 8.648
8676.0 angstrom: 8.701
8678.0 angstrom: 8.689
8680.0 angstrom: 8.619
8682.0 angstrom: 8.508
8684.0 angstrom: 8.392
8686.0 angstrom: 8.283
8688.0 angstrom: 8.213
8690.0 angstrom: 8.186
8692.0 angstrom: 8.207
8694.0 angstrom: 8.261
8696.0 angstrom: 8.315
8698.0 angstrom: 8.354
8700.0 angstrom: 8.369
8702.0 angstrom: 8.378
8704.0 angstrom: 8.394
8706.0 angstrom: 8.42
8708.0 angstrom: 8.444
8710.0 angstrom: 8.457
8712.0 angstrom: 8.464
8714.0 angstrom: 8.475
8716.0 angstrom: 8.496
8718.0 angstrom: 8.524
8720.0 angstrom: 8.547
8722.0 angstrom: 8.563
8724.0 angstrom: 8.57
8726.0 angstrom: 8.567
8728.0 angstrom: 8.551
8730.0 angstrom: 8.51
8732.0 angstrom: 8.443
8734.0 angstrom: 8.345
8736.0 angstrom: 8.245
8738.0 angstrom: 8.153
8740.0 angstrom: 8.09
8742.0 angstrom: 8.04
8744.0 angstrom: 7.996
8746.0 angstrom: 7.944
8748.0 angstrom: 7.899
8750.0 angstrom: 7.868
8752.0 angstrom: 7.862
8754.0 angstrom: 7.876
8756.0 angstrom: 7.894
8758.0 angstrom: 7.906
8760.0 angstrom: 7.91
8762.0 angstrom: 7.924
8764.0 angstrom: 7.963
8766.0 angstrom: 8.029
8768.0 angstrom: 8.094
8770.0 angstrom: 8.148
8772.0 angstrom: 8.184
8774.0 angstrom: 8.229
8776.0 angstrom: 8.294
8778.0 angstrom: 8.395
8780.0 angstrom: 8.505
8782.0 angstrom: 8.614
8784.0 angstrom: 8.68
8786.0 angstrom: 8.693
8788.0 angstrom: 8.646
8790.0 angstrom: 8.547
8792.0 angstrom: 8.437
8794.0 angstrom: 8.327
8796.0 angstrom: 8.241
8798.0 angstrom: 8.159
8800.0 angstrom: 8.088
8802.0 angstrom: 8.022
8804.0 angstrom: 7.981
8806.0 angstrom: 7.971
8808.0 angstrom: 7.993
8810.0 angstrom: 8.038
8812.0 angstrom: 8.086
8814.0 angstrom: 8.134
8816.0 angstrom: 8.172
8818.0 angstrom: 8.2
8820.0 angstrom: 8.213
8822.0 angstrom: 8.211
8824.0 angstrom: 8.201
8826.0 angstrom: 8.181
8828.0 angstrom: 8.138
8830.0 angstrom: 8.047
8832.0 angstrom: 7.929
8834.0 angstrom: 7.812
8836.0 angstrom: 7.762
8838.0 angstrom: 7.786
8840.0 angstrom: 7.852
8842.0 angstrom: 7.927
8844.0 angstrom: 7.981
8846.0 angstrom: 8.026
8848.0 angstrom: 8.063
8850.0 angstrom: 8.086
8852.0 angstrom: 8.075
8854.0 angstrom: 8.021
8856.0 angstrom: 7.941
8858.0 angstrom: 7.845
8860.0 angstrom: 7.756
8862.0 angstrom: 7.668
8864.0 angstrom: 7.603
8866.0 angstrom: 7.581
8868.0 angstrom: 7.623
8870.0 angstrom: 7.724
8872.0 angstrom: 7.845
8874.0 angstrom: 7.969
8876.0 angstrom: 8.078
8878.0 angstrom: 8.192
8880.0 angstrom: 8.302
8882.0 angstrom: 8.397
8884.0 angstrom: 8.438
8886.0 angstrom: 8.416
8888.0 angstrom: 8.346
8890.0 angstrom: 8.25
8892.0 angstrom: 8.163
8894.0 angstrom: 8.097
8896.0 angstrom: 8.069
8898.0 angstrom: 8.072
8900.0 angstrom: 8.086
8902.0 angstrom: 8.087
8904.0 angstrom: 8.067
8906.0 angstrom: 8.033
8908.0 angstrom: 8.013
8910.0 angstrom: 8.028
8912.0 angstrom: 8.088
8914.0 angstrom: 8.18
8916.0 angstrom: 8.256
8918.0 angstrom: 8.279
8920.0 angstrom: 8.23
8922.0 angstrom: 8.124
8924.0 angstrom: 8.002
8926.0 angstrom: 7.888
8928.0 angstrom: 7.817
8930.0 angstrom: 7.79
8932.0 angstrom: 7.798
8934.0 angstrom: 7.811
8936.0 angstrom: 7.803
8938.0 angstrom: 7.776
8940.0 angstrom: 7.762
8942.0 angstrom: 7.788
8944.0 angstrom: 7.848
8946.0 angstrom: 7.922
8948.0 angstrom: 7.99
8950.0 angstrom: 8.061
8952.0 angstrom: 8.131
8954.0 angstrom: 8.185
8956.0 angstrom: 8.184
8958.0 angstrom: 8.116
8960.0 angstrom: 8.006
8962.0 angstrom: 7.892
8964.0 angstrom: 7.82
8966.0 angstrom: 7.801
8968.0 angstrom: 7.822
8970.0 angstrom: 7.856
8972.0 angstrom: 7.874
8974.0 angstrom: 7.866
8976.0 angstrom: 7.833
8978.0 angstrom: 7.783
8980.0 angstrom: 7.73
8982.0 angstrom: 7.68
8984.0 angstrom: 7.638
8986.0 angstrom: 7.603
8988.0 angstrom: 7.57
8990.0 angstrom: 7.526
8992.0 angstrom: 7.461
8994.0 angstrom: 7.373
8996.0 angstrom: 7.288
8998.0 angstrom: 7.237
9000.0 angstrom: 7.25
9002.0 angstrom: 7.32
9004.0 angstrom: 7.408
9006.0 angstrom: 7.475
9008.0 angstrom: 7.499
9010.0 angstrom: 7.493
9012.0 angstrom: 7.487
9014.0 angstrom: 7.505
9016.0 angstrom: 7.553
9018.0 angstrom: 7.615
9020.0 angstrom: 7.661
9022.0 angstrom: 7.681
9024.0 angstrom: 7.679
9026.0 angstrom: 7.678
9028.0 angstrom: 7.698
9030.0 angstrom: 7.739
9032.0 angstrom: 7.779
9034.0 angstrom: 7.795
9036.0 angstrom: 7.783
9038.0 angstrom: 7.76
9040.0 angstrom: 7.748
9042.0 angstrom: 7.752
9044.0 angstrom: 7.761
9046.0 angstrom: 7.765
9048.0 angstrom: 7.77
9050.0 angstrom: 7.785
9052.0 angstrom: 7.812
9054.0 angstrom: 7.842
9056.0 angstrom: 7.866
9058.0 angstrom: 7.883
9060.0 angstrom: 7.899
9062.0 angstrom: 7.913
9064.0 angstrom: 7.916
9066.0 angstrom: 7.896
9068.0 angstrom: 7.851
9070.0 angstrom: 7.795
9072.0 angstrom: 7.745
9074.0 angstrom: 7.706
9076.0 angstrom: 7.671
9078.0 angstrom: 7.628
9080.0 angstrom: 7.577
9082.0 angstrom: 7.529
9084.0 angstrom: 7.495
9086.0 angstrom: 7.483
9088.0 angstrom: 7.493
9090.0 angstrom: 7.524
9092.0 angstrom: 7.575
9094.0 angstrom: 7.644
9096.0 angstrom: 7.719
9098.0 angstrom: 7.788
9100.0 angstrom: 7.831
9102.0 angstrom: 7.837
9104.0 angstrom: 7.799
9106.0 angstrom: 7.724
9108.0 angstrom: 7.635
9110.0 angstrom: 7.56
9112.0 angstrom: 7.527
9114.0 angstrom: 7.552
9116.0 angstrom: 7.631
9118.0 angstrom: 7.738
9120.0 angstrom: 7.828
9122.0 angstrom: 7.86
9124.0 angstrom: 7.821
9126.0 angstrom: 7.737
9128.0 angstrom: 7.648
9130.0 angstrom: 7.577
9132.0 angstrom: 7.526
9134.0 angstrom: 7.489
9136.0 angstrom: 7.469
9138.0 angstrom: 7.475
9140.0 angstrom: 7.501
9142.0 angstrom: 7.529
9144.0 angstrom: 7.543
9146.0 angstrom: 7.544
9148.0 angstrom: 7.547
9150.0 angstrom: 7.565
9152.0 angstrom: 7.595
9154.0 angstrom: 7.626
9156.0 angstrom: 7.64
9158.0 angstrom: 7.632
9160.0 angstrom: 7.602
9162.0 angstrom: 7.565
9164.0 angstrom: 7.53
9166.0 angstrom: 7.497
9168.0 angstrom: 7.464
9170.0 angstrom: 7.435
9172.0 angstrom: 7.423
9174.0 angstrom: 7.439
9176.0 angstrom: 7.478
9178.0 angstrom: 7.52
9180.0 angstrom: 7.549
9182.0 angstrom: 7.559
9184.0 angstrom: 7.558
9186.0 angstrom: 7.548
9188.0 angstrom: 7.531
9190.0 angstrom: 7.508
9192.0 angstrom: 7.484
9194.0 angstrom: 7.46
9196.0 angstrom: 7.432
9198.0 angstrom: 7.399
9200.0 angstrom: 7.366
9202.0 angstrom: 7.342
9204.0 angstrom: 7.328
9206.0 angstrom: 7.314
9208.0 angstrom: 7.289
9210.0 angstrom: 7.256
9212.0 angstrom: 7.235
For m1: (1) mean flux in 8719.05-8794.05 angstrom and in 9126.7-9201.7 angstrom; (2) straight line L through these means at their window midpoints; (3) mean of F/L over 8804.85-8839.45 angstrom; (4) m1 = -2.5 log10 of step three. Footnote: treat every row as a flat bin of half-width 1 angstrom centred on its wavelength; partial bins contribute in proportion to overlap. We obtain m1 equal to 0.01 mag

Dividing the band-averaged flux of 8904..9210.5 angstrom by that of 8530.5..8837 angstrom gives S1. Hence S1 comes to 0.93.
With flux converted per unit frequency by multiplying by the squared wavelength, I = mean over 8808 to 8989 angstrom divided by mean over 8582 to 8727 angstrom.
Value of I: 1.01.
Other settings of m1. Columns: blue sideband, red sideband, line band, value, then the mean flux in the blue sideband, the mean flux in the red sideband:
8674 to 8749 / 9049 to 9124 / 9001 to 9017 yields 0.05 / 8.37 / 7.72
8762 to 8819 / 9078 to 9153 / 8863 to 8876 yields 0.05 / 8.24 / 7.62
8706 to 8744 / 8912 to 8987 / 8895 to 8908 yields -0.01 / 8.4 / 7.92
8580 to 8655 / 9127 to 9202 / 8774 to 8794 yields -0.05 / 8.4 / 7.52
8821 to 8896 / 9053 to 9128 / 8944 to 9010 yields 0.02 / 8.01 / 7.72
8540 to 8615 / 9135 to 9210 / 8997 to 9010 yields 0.05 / 8.39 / 7.49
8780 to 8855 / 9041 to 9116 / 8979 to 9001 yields 0.05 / 8.15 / 7.72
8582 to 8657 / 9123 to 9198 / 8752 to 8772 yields 0.03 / 8.39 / 7.54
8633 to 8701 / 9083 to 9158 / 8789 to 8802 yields -0.02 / 8.37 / 7.62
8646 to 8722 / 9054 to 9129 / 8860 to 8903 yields 0.00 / 8.38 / 7.71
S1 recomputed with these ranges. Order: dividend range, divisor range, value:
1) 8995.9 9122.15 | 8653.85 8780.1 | 0.93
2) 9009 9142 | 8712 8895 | 0.94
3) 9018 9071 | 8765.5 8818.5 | 0.94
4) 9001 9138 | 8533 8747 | 0.92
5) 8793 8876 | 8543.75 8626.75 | 0.96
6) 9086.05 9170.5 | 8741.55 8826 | 0.93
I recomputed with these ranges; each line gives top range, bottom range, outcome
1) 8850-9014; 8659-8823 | 1.00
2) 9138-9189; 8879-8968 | 0.99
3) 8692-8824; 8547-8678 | 1.02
